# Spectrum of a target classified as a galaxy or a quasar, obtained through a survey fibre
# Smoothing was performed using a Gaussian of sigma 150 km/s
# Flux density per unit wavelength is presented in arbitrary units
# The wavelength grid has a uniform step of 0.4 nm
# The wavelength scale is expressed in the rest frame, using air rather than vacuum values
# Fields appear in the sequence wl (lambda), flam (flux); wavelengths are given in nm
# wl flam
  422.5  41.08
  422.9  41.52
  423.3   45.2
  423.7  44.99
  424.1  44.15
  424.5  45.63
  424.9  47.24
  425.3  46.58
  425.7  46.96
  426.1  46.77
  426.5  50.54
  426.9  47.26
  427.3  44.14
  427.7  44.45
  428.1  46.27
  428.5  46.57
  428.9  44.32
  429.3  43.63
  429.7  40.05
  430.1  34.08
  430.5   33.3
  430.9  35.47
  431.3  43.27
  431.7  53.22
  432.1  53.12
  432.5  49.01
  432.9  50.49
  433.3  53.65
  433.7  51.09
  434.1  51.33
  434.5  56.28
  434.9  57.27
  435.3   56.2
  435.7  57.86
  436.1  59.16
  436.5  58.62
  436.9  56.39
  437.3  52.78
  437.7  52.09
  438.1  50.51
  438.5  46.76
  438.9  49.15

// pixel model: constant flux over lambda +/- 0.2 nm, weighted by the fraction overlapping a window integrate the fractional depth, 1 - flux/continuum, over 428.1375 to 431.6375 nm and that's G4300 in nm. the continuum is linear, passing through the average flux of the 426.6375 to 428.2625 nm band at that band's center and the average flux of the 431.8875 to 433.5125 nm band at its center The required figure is 0.54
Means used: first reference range 45.7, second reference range 51.6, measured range 40.9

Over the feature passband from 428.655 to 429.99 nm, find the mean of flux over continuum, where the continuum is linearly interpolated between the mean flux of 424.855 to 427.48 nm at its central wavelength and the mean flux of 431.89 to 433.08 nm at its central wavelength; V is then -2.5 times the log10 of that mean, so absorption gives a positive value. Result 0.16 mag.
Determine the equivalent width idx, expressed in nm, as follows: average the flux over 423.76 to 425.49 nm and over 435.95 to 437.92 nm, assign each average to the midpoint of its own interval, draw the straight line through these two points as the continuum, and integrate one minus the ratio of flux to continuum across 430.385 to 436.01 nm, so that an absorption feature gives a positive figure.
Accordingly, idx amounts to 0.241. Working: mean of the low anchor 45.8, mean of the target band 50.5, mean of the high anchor 55.7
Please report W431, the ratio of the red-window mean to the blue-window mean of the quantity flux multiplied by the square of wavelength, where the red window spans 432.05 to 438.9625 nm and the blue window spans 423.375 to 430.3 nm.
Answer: 1.24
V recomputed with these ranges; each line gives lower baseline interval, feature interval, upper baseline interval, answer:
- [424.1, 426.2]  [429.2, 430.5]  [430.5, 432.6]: 0.20 mag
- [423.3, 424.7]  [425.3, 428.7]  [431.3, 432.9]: 0.01 mag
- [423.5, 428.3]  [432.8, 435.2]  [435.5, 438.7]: -0.03 mag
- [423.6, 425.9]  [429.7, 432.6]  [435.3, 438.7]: 0.18 mag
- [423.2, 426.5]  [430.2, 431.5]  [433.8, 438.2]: 0.35 mag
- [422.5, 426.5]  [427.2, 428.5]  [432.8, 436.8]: 0.08 mag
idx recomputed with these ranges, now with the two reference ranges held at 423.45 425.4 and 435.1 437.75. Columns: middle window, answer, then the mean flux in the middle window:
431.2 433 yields 0.082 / 50.1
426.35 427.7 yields 0.034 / 46.8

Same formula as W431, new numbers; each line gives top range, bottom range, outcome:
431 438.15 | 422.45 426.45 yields 1.23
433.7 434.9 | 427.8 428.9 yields 1.21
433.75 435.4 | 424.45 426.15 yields 1.23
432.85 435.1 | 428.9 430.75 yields 1.42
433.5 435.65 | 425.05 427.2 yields 1.20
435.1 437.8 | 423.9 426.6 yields 1.27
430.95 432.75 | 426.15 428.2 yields 1.06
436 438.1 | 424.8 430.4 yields 1.29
